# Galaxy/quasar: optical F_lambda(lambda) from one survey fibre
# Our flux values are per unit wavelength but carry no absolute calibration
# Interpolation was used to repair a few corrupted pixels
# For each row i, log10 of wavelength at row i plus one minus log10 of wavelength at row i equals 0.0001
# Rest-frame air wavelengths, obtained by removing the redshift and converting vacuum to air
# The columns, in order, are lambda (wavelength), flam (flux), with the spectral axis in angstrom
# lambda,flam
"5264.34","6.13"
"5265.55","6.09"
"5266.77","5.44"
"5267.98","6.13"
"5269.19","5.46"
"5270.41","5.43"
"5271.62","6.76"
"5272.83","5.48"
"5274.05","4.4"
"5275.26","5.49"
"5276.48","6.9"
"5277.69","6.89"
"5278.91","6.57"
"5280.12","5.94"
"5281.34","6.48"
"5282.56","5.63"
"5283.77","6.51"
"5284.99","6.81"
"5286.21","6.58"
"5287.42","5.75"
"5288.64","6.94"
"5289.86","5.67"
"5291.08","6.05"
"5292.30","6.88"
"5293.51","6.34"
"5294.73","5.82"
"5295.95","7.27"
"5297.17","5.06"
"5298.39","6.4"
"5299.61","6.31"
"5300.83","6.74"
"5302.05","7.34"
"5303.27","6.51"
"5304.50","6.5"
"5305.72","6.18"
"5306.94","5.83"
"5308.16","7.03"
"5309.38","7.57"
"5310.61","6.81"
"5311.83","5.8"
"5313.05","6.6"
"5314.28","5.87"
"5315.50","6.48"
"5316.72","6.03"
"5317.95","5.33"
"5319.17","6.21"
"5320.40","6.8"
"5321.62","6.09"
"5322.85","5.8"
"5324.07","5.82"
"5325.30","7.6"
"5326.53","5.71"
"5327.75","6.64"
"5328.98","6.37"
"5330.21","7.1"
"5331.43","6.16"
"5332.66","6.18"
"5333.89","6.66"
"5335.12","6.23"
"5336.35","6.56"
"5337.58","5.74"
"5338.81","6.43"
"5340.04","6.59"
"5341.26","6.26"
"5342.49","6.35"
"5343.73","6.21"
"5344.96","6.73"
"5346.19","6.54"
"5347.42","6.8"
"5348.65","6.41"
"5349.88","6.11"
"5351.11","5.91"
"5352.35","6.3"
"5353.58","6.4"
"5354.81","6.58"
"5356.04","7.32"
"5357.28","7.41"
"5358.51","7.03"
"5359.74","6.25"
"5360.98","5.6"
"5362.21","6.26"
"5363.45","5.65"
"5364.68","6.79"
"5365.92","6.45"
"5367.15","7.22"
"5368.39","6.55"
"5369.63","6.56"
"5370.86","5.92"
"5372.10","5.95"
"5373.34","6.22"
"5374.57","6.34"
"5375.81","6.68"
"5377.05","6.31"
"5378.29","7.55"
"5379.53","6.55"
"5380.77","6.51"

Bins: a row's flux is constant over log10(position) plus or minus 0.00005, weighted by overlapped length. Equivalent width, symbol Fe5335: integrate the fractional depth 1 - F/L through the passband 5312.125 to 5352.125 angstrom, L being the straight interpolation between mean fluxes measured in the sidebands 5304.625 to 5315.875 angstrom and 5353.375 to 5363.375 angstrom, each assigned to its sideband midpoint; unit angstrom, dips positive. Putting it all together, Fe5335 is 1.2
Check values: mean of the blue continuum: 6.47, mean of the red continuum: 6.56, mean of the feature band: 6.32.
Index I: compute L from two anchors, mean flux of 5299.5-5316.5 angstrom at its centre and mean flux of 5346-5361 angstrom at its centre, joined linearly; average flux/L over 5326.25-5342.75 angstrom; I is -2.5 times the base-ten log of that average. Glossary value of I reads 0.03 mag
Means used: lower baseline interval 6.54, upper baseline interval 6.55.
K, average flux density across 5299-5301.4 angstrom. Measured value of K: 6.52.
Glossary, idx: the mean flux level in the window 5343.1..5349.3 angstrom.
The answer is 6.53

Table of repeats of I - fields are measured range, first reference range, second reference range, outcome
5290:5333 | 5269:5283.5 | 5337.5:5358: -0.024 mag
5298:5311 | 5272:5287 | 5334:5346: -0.071 mag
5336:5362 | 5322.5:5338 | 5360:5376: -0.019 mag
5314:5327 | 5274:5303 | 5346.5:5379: 0.038 mag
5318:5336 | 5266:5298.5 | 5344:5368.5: 0.000 mag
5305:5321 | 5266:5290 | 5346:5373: -0.020 mag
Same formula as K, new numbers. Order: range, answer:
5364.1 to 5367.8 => 6.81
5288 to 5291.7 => 6.2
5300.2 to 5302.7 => 7.03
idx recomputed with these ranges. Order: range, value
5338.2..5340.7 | 6.53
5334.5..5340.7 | 6.31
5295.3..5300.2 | 6.25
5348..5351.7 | 6.16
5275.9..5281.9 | 6.56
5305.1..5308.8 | 6.37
